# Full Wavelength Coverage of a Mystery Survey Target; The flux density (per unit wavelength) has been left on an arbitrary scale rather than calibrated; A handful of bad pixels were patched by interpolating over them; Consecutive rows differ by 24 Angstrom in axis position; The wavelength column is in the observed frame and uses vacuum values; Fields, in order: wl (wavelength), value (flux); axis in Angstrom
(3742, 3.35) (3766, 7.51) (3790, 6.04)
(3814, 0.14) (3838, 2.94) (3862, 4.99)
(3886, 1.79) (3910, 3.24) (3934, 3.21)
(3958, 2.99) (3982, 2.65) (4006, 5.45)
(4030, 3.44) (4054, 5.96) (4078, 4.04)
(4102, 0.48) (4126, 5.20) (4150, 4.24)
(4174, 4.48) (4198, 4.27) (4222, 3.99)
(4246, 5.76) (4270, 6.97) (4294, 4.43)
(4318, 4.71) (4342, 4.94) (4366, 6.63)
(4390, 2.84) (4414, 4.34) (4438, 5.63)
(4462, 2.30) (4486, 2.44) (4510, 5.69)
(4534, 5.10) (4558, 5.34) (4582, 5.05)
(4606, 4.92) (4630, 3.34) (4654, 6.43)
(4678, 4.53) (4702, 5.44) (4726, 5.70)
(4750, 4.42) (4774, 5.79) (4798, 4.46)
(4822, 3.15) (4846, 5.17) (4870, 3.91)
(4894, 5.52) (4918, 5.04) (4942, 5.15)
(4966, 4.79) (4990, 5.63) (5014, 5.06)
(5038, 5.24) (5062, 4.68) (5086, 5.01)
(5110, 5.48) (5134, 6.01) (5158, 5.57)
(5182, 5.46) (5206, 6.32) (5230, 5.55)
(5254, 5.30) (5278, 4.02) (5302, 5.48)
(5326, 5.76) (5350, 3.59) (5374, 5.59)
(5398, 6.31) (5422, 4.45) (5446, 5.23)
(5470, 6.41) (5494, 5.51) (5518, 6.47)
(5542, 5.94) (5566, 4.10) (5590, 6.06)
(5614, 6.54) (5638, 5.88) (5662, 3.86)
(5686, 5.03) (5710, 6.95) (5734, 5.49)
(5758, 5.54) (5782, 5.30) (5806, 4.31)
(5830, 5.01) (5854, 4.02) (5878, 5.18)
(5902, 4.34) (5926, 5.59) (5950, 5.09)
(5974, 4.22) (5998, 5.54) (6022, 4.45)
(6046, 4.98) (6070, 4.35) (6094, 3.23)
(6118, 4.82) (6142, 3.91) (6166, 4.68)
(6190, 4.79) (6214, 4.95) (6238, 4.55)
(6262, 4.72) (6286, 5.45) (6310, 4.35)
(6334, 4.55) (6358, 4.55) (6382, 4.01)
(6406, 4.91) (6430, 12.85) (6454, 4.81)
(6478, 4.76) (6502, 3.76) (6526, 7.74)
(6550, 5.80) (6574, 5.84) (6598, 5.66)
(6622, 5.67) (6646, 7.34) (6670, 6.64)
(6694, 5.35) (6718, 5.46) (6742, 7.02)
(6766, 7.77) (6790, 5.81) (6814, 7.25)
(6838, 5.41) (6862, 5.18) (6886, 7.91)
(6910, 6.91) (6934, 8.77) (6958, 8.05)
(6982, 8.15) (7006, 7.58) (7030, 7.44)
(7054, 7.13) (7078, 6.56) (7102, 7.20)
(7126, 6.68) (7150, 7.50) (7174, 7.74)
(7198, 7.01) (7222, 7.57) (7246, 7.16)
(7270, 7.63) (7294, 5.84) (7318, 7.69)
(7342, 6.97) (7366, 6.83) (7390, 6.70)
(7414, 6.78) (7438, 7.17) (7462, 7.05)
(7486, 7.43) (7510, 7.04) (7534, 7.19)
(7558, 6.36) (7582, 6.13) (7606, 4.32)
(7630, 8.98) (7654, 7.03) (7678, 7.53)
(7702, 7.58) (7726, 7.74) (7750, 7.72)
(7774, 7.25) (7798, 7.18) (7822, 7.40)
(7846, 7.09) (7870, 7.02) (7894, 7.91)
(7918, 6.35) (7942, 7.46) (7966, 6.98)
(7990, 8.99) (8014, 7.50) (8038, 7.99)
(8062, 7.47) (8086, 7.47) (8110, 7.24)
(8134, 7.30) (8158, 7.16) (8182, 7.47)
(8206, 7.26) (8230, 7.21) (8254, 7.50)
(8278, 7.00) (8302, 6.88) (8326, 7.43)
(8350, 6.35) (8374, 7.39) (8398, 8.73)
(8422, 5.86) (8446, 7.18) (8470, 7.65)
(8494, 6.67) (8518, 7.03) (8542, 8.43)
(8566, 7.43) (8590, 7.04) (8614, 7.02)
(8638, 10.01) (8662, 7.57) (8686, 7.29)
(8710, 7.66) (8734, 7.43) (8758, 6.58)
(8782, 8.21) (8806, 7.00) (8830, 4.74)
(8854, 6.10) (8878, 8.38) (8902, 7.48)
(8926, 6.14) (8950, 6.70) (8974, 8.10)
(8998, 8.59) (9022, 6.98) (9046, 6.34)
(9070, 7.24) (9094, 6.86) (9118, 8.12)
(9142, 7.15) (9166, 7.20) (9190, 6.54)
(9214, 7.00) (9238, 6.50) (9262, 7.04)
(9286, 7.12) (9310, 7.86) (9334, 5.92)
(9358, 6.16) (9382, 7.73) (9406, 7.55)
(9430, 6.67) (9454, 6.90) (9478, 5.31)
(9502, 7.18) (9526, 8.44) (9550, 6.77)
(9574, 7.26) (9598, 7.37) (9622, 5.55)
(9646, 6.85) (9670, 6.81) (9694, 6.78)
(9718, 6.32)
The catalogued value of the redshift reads 0.725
